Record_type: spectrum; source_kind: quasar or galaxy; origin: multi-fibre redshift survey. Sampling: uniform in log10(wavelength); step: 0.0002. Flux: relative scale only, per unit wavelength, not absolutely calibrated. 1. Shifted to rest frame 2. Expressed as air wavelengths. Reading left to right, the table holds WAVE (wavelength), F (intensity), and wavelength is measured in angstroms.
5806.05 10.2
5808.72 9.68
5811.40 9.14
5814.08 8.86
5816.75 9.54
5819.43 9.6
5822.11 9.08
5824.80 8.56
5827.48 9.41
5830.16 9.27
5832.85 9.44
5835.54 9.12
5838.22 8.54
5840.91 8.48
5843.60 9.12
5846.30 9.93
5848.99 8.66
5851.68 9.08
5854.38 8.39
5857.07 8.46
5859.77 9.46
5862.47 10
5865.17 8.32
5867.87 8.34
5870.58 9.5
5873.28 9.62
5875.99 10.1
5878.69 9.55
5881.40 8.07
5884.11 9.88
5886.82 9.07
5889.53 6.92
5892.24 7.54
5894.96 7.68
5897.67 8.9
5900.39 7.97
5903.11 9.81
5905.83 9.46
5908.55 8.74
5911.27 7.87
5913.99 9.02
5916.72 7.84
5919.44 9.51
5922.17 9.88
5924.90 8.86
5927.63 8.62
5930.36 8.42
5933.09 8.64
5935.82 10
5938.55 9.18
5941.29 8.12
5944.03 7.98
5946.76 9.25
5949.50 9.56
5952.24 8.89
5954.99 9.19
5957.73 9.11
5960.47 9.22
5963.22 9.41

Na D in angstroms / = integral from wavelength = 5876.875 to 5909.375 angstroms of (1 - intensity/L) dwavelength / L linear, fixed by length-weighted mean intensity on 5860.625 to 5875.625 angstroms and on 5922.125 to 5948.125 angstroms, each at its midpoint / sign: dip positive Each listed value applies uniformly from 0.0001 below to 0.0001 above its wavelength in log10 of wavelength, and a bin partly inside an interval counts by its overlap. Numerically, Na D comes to 1.54 angstroms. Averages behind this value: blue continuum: 9.22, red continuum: 8.85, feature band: 8.65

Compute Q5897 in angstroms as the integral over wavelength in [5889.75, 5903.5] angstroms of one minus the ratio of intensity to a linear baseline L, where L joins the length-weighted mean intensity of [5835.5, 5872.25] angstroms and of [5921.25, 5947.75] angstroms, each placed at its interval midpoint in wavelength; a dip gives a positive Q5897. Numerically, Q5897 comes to 1.2 angstroms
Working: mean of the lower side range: 8.96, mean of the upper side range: 8.88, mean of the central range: 8.16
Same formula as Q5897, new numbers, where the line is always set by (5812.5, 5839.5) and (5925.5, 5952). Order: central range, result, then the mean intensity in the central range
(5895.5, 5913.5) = 0.40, 8.75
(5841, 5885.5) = -0.41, 9.14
